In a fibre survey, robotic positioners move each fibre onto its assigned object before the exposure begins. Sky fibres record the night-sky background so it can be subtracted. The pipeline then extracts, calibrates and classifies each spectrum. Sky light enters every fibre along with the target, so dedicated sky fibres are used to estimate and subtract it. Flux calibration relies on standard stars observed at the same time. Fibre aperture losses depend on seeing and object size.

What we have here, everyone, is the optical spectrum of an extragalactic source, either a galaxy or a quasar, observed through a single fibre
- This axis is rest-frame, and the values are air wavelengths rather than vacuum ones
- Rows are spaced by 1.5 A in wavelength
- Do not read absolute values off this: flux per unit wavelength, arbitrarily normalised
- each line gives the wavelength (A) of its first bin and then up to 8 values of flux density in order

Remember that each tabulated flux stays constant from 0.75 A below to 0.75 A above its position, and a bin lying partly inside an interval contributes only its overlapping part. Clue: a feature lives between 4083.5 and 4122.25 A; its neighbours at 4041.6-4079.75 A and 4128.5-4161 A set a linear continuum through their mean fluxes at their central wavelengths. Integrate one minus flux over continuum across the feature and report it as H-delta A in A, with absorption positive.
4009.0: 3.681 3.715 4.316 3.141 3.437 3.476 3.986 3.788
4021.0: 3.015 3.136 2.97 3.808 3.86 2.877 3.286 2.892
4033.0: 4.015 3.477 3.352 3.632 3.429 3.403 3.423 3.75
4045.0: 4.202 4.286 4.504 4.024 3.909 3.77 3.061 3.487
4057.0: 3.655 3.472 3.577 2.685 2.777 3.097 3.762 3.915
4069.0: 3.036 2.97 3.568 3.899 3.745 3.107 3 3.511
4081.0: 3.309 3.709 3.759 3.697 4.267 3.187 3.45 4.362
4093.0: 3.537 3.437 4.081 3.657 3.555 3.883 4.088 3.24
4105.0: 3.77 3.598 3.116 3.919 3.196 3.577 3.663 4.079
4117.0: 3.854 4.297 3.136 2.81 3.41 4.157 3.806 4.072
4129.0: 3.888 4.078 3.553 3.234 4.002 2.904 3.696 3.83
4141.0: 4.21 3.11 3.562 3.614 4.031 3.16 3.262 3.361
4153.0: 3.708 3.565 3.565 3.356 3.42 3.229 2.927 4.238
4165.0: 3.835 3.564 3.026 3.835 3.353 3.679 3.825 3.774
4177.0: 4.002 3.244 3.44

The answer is -1.2 A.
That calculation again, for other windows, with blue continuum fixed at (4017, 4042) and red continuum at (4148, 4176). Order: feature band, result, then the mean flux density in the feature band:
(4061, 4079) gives 0.8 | 3.31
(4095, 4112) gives -0.8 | 3.64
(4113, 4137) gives -1.4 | 3.69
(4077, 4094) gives -0.7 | 3.61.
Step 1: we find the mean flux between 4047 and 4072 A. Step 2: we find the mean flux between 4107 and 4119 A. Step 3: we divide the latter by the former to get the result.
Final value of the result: 1.1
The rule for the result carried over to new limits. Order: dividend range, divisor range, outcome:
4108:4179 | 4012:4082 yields 1.03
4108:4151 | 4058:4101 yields 1.03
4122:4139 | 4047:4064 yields 1.04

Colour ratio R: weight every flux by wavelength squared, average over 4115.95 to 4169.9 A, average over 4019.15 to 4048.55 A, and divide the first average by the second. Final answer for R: 1.07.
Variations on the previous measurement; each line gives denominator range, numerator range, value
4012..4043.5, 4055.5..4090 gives 1.02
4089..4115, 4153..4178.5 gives 1.01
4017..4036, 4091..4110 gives 1.12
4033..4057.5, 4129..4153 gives 1.01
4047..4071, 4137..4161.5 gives 1.06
